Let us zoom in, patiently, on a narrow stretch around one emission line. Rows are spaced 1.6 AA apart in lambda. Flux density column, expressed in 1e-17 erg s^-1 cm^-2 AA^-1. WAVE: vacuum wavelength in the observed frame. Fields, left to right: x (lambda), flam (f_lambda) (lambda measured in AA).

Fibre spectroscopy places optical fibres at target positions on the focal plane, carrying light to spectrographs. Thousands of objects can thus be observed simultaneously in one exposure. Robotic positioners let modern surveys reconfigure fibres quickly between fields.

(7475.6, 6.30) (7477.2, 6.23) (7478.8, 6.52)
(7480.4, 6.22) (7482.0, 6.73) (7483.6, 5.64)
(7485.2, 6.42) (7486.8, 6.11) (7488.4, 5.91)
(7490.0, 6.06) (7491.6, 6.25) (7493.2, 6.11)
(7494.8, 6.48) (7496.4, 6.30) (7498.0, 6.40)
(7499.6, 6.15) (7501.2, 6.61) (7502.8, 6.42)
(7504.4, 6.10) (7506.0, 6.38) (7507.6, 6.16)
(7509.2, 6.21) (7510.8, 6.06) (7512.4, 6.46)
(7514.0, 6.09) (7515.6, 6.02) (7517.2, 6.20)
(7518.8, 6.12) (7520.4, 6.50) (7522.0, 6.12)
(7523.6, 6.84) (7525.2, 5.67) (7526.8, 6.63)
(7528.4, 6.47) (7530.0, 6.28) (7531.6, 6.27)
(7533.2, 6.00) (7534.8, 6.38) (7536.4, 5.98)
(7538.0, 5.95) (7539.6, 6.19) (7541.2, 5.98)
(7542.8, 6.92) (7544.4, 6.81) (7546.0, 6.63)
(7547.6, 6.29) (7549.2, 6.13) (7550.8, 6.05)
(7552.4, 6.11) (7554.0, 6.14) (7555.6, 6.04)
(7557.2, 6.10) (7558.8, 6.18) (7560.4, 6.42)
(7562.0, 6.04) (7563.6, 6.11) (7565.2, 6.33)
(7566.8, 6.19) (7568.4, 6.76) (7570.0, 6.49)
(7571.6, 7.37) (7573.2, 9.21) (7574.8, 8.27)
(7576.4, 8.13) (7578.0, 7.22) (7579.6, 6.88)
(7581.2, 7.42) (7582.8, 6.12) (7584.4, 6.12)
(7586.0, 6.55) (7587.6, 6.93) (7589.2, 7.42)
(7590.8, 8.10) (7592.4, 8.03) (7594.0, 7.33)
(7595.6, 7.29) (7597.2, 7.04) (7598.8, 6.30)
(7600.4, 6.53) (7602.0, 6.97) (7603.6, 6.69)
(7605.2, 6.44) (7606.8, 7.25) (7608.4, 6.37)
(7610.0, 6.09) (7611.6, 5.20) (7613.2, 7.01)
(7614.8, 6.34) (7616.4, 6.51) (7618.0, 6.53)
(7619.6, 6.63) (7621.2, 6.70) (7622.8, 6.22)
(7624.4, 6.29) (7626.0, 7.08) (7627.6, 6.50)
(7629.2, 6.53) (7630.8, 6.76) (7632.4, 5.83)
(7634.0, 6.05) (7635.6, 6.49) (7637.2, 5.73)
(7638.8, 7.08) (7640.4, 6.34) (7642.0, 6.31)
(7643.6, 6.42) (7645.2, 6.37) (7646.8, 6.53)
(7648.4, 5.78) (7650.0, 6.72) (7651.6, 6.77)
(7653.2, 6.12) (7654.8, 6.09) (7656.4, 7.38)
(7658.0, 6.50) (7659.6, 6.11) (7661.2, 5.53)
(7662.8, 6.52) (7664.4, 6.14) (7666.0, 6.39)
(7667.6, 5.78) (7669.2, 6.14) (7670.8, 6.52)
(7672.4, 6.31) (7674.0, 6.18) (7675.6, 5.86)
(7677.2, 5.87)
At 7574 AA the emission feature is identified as [S II] 6716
